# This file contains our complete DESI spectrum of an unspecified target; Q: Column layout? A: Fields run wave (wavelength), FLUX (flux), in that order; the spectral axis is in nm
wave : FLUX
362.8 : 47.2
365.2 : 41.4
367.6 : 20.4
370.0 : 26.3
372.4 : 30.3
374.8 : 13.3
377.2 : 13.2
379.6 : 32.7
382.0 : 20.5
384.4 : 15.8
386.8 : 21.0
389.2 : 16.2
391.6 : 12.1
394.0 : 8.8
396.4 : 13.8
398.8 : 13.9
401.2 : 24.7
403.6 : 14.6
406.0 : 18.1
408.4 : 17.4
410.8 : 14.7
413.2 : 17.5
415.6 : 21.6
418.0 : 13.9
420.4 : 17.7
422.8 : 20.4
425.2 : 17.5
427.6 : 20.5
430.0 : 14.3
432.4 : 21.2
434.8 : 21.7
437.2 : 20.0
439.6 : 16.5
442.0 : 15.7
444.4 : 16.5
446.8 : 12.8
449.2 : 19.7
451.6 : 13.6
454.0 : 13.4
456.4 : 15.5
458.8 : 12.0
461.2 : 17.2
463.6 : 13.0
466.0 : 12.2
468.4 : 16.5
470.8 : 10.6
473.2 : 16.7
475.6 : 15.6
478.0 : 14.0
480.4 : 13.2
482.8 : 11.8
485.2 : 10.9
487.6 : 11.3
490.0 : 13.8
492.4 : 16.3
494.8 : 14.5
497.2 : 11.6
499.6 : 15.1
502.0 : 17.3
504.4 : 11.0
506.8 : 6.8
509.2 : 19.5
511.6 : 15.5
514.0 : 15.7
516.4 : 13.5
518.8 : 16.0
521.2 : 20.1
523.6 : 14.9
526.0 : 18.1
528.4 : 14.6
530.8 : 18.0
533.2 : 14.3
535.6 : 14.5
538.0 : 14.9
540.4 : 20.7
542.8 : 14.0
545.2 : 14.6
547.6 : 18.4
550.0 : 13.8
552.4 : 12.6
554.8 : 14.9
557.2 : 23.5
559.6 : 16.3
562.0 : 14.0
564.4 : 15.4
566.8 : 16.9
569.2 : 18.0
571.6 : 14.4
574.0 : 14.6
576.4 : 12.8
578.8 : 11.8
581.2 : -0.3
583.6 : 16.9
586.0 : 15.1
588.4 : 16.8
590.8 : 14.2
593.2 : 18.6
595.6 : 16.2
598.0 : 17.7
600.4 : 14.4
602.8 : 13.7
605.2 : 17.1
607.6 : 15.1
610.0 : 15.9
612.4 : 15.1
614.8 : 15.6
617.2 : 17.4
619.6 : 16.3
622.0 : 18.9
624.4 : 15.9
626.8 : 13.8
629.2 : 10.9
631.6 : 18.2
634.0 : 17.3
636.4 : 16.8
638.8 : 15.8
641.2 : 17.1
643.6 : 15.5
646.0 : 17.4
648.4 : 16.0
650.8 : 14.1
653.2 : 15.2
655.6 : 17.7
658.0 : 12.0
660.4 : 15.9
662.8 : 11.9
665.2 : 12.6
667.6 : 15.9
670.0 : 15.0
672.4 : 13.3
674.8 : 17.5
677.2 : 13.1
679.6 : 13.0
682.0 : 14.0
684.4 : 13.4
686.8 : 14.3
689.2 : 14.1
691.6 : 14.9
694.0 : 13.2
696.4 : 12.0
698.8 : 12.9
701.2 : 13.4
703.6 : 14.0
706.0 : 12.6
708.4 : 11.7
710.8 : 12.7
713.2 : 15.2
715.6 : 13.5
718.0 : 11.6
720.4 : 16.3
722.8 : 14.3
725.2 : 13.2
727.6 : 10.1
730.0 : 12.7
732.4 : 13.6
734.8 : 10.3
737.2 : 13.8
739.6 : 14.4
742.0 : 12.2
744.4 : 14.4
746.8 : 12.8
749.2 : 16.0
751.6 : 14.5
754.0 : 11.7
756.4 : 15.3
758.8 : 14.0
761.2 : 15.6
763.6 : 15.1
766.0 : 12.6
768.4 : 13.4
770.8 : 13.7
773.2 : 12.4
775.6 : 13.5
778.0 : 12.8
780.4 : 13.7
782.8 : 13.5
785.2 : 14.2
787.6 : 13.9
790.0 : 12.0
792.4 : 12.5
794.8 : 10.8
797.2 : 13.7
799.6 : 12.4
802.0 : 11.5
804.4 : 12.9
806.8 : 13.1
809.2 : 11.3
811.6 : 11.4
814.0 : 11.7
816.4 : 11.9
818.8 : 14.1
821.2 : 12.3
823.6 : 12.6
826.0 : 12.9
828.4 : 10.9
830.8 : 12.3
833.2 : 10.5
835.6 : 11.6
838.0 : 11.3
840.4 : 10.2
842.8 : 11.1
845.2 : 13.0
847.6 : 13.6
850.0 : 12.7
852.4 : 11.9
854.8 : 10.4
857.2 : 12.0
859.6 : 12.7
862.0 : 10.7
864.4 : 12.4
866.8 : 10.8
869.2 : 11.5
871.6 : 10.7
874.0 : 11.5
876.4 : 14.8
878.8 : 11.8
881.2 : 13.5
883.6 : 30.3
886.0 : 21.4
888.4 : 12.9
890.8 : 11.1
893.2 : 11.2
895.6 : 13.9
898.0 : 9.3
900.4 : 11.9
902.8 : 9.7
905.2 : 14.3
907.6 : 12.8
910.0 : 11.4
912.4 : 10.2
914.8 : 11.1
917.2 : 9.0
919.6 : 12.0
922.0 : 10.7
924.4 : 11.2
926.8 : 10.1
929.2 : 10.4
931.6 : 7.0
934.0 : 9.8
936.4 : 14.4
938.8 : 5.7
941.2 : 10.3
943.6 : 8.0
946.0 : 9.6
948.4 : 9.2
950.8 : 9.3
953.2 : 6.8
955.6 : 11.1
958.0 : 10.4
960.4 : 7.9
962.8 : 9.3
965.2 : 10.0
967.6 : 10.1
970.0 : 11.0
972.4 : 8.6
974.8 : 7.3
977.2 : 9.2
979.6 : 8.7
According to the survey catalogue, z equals 0.347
